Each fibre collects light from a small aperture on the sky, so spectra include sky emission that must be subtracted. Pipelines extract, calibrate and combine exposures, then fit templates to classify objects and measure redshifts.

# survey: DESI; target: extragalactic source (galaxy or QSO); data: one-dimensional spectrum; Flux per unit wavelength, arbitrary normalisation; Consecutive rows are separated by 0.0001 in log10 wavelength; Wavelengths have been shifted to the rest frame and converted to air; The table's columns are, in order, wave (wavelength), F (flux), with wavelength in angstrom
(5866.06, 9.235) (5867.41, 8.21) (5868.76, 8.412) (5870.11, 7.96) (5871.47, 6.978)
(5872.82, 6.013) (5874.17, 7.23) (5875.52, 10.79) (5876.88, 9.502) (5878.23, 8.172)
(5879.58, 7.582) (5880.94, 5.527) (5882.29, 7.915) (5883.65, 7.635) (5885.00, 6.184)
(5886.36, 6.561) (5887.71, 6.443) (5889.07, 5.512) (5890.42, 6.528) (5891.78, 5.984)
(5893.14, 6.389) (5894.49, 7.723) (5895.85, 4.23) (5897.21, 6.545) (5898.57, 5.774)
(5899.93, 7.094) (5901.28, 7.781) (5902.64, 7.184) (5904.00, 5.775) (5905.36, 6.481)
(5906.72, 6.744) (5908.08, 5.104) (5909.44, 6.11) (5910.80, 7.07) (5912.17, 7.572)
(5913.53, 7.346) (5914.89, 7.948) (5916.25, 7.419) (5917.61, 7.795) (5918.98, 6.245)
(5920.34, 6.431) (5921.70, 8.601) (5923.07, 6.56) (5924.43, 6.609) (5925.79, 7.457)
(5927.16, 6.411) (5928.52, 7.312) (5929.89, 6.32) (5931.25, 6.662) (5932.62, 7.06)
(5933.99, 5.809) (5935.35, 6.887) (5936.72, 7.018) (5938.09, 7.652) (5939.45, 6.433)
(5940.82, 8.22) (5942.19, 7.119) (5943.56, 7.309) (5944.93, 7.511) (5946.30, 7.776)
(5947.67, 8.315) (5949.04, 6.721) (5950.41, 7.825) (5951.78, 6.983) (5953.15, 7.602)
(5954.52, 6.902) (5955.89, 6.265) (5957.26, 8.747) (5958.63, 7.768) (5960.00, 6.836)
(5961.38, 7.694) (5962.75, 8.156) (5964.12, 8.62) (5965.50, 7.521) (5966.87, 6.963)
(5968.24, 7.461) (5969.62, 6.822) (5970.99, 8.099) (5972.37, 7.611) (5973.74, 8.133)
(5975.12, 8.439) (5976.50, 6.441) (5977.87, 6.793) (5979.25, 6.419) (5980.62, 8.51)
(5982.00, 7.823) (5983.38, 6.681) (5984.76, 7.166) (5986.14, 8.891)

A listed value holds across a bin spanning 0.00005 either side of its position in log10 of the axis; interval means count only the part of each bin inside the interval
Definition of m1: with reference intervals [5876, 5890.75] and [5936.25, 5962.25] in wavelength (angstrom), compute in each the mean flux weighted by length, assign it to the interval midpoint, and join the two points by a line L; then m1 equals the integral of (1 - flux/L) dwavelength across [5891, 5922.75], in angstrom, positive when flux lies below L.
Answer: 2.1 angstrom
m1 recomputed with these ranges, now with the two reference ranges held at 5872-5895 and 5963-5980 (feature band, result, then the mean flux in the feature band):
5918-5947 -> 1.2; 7.03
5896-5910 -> 1.6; 6.38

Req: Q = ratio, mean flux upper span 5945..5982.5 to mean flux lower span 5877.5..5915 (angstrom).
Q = 1.13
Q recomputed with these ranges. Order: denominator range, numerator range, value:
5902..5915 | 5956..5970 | 1.14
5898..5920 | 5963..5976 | 1.13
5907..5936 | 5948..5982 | 1.09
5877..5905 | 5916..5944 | 1.05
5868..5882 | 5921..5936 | 0.88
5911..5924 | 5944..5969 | 1.03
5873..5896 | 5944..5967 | 1.06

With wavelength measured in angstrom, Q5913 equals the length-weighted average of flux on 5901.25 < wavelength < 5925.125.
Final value 6.91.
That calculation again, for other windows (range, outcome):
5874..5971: 7.11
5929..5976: 7.39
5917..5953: 7.12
